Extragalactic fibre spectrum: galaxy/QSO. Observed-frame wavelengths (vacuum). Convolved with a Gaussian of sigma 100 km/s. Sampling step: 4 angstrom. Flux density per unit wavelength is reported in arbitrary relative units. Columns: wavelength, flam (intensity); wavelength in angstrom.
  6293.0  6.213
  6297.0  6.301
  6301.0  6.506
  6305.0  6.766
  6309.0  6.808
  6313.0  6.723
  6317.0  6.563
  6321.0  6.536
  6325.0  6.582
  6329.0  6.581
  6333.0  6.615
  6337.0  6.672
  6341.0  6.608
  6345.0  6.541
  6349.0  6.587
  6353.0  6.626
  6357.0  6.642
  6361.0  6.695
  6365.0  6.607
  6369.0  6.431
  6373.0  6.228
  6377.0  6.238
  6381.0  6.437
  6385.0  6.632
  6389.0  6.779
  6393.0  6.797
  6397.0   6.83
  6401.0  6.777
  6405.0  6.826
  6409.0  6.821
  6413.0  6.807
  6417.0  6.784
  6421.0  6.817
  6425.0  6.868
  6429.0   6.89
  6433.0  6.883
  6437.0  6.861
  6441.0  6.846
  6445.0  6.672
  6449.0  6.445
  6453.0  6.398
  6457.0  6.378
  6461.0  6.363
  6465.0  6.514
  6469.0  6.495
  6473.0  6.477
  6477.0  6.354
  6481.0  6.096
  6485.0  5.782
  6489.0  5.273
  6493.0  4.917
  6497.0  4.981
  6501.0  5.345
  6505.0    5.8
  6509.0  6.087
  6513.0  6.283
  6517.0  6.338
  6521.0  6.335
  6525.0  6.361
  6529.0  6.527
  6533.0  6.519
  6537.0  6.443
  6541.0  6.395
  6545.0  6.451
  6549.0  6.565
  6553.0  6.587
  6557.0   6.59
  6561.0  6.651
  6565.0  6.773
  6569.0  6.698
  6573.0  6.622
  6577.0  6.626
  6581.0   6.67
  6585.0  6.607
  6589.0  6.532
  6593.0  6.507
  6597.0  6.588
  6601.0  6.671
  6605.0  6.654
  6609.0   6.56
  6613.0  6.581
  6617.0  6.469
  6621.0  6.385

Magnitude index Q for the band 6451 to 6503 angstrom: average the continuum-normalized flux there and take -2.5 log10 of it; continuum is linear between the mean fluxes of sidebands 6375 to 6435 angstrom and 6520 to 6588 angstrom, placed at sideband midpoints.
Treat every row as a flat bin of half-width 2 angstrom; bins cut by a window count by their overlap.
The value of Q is 0.12 mag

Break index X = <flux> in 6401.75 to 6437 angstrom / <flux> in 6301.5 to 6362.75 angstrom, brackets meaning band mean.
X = 1.0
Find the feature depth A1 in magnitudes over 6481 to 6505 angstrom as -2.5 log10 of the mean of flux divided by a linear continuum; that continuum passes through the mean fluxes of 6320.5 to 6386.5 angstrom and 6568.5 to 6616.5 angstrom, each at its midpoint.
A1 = 0.22 mag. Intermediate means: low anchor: 6.54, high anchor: 6.6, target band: 5.37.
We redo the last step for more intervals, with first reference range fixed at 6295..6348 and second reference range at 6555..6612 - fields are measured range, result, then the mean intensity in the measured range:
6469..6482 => 0.044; 6.35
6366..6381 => 0.045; 6.34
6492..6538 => 0.105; 6.01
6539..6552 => 0.023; 6.48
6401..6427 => -0.034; 6.82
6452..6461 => 0.039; 6.38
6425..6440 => -0.043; 6.87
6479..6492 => 0.170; 5.66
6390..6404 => -0.032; 6.8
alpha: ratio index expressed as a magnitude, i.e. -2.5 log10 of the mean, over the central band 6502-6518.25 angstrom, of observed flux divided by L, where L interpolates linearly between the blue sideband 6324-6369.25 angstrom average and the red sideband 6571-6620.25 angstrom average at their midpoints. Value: 0.09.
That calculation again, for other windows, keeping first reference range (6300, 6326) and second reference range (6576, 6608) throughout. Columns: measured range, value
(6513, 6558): 0.03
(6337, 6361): 0.00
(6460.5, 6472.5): 0.03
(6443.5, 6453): 0.02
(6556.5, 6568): -0.01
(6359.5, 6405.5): 0.01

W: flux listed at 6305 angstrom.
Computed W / 6.766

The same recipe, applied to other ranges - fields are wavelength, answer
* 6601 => 6.671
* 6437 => 6.861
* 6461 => 6.363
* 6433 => 6.883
